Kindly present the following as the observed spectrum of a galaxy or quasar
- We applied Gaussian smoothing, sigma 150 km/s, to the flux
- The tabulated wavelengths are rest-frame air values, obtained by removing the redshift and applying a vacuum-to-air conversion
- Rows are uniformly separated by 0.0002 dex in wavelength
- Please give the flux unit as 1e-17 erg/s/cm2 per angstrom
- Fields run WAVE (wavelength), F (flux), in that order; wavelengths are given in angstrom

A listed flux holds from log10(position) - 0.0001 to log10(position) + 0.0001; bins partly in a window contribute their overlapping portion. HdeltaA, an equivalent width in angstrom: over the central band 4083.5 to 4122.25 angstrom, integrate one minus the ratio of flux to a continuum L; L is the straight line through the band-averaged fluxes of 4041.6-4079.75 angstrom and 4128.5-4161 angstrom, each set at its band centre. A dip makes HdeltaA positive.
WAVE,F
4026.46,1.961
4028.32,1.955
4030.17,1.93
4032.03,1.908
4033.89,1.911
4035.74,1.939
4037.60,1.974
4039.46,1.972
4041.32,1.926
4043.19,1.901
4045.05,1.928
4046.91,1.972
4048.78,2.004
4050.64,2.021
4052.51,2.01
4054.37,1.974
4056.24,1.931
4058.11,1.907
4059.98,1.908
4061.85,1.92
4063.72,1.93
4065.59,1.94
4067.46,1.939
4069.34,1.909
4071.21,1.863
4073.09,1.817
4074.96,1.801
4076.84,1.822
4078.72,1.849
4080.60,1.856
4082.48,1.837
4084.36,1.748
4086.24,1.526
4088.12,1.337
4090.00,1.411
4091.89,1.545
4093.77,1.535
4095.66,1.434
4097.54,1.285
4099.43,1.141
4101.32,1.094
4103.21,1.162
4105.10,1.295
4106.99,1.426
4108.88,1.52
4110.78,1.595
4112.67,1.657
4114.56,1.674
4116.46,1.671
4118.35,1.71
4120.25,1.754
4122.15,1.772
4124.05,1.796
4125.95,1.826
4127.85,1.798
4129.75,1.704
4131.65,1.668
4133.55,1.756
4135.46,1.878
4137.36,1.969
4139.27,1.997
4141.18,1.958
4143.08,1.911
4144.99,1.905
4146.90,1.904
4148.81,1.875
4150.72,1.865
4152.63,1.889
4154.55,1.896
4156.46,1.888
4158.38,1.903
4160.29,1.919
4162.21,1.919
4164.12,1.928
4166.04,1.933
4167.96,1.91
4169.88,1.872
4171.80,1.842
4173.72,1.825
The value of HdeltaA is 8.4 angstrom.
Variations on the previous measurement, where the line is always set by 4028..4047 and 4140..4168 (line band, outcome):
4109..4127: 2.0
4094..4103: 3.1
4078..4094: 2.5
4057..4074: 0.2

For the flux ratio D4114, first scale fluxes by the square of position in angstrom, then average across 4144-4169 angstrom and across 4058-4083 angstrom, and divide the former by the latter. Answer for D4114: 1.06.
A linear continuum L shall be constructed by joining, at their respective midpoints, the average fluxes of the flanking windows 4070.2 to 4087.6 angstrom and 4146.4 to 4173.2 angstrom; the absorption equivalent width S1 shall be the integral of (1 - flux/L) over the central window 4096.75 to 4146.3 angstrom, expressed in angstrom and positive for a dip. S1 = 5.1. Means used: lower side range 1.78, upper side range 1.89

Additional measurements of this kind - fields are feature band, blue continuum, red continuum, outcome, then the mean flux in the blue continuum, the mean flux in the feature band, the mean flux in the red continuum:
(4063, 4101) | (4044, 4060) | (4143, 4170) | 5.5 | 1.96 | 1.66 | 1.9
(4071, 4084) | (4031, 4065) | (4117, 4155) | 0.5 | 1.95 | 1.83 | 1.84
